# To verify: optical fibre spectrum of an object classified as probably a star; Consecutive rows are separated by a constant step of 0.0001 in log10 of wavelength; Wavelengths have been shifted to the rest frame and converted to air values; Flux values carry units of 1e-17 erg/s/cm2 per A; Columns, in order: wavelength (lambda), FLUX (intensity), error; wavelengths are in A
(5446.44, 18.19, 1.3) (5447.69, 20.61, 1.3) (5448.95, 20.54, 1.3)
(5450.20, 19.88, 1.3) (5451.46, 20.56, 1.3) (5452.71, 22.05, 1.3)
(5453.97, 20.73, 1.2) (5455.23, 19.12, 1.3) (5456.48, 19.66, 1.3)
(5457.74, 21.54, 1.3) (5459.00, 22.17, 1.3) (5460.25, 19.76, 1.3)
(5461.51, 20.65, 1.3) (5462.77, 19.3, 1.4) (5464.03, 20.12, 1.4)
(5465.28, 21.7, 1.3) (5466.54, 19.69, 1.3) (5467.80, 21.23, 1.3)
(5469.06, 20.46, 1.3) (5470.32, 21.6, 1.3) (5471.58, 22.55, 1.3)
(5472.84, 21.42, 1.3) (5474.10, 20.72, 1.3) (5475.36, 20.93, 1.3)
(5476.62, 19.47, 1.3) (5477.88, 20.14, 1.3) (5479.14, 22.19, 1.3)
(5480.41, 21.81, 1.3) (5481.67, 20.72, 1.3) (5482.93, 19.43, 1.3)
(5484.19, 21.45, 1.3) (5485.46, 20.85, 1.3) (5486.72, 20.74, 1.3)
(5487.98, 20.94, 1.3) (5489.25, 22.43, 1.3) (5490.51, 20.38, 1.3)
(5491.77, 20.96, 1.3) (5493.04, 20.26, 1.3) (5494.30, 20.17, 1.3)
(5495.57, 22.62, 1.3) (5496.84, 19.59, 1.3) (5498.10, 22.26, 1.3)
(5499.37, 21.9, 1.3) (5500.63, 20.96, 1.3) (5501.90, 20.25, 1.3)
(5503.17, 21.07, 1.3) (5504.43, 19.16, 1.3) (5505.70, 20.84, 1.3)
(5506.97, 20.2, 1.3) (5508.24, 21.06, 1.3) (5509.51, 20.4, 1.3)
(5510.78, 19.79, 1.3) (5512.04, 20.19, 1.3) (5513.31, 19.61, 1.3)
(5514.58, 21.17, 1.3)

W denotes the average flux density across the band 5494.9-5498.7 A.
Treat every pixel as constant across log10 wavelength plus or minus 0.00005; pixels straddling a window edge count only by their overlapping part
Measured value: 21.5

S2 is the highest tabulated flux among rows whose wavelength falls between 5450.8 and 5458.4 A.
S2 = 22.05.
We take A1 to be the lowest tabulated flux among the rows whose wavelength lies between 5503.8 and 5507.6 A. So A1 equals 19.16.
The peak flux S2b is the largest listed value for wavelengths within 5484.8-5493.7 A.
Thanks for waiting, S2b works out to 22.43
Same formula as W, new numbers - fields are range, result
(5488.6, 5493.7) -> 21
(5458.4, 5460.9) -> 21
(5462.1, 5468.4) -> 20.4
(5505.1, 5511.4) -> 20.4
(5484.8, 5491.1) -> 21.1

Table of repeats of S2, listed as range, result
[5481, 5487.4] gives 21.45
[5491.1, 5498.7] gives 22.62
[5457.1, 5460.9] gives 22.17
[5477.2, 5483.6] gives 22.19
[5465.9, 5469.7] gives 21.23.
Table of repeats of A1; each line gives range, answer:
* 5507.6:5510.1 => 20.4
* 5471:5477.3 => 19.47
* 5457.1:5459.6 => 21.54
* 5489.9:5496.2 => 20.17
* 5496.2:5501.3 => 19.59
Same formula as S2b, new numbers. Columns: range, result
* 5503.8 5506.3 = 20.84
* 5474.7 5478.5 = 20.93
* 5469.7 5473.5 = 22.55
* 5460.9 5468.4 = 21.7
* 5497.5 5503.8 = 22.26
